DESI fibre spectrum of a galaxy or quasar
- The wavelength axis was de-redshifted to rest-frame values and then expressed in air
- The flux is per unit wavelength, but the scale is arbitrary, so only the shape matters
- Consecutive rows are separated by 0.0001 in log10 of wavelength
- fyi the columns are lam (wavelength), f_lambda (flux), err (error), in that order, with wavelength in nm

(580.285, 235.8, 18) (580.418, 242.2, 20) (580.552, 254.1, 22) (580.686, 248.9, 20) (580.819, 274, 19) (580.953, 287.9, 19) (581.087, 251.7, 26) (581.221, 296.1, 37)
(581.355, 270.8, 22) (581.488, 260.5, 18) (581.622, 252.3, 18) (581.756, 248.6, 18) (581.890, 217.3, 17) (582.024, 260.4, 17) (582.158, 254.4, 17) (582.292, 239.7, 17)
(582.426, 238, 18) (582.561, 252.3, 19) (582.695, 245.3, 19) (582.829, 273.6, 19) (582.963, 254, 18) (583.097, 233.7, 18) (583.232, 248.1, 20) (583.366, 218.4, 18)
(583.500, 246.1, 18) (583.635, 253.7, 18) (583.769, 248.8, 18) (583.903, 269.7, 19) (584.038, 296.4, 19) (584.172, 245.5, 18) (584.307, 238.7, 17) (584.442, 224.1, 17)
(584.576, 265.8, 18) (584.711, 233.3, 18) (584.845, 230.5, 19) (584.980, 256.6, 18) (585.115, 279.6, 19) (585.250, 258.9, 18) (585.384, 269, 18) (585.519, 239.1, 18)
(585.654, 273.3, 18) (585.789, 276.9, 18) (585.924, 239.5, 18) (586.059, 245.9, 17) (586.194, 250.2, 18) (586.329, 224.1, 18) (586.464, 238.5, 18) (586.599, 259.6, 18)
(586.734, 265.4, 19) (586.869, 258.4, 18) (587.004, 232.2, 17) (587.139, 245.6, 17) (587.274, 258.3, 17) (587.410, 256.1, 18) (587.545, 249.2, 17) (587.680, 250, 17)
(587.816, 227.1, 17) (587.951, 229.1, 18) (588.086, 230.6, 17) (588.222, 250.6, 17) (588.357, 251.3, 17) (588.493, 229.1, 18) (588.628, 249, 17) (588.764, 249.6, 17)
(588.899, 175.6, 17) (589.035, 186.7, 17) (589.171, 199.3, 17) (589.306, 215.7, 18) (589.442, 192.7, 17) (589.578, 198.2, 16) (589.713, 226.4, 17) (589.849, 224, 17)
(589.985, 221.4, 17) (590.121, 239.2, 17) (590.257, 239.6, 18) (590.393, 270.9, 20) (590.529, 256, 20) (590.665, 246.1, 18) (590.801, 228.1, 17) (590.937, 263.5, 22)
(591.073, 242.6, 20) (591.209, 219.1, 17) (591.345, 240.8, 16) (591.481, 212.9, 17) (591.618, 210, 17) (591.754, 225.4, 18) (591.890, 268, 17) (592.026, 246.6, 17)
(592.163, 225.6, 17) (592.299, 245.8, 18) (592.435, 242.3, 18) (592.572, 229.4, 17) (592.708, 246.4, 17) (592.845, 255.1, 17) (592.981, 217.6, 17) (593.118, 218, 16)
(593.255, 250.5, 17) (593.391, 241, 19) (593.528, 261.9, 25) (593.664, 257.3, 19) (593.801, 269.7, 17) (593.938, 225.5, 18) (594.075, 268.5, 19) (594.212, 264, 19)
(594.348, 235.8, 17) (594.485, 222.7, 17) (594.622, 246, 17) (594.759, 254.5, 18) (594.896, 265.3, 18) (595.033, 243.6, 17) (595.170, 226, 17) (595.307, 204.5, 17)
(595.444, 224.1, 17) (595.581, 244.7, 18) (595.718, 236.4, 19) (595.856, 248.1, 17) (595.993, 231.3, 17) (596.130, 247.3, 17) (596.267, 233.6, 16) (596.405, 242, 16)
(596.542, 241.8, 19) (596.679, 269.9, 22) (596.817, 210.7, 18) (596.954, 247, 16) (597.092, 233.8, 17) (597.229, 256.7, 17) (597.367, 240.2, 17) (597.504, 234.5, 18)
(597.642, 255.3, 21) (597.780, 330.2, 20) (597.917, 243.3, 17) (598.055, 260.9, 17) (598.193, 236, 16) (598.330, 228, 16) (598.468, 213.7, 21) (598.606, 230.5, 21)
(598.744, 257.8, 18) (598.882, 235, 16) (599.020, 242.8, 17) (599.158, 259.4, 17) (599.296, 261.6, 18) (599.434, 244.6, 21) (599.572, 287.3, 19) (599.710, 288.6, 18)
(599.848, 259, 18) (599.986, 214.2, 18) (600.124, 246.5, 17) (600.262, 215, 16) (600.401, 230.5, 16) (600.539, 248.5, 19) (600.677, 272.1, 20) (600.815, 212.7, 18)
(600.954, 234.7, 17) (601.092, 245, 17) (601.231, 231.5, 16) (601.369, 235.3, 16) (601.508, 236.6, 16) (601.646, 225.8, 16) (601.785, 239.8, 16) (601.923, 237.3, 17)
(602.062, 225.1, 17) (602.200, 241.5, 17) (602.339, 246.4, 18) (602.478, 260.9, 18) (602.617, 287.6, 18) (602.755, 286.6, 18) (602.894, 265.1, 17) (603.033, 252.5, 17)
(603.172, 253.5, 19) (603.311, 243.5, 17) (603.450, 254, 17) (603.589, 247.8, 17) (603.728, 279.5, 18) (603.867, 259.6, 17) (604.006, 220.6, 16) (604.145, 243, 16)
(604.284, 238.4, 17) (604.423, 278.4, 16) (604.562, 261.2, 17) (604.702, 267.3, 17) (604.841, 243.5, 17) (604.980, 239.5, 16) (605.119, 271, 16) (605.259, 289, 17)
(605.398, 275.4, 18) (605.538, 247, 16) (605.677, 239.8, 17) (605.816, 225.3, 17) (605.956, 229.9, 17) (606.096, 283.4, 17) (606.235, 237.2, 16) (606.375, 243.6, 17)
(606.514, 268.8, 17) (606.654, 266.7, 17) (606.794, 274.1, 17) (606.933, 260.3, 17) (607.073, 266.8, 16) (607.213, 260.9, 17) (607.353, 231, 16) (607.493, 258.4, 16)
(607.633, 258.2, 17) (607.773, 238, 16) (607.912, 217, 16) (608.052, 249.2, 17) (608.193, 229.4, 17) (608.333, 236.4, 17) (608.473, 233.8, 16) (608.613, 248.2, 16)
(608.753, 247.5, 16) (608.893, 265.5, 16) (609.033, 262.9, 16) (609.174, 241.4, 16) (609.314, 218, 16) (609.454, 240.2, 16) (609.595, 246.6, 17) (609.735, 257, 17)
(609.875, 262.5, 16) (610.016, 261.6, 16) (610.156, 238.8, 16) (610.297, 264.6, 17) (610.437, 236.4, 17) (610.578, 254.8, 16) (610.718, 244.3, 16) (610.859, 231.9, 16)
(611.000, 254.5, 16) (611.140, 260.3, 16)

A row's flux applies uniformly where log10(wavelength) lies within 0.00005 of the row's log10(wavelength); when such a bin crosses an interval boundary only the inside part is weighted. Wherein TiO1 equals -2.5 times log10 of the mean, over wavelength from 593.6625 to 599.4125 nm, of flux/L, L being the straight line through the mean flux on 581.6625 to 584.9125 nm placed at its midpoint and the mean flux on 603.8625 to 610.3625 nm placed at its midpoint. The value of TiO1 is 0.021 mag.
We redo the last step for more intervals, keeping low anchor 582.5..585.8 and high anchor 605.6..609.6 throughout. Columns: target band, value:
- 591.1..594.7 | 0.05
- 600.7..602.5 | 0.06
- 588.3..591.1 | 0.10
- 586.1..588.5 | 0.03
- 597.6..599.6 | -0.01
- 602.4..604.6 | -0.04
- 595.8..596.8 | 0.03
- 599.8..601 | 0.06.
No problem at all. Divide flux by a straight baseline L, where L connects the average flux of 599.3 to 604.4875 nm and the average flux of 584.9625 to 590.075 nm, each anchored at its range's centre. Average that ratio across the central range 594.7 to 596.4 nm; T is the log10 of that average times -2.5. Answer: 0.03 mag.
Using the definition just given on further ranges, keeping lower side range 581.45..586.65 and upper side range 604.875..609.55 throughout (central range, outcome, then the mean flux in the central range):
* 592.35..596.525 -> 0.04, 242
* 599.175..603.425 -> 0.01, 248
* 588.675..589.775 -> 0.21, 206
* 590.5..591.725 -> 0.07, 234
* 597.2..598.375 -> -0.02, 254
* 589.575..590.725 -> 0.05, 238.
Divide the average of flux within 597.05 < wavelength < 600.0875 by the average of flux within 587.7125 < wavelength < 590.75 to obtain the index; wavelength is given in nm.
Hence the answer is 1.10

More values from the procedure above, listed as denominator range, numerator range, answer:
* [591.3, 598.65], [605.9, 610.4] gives 1.03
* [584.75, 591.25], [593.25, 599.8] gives 1.03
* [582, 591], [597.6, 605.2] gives 1.03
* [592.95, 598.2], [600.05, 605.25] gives 1.01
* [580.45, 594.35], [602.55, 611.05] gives 1.03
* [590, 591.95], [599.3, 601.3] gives 1.03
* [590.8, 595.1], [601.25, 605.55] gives 1.05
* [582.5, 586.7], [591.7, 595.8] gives 0.96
